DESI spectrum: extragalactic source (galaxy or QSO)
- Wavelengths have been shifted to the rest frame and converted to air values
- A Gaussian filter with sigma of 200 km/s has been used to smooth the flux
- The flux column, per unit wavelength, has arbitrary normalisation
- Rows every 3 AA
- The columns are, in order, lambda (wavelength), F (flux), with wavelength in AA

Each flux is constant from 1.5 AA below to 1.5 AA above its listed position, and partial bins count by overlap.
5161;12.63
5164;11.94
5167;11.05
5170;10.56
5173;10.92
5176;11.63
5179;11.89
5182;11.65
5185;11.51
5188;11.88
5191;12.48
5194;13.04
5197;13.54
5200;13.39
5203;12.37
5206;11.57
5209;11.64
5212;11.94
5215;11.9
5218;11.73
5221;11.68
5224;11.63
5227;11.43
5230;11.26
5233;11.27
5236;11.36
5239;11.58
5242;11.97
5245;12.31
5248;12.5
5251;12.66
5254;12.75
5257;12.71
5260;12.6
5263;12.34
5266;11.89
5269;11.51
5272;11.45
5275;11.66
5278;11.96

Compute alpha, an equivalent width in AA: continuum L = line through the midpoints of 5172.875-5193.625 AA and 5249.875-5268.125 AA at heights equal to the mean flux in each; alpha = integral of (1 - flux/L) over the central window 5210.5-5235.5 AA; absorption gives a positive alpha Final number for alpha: 1.2 AA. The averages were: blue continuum 11.8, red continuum 12.5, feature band 11.6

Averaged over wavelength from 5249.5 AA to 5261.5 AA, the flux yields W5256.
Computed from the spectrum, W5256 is 12.7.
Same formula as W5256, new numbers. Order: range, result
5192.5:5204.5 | 13.1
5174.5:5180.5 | 11.8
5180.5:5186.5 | 11.6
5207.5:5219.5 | 11.8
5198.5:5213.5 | 12.2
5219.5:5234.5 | 11.5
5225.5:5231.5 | 11.3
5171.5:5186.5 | 11.5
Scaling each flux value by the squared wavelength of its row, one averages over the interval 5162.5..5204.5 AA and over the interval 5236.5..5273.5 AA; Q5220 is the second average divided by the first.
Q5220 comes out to 1.04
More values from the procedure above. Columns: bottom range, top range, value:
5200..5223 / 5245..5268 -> 1.06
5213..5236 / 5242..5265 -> 1.09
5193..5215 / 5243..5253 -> 1.02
